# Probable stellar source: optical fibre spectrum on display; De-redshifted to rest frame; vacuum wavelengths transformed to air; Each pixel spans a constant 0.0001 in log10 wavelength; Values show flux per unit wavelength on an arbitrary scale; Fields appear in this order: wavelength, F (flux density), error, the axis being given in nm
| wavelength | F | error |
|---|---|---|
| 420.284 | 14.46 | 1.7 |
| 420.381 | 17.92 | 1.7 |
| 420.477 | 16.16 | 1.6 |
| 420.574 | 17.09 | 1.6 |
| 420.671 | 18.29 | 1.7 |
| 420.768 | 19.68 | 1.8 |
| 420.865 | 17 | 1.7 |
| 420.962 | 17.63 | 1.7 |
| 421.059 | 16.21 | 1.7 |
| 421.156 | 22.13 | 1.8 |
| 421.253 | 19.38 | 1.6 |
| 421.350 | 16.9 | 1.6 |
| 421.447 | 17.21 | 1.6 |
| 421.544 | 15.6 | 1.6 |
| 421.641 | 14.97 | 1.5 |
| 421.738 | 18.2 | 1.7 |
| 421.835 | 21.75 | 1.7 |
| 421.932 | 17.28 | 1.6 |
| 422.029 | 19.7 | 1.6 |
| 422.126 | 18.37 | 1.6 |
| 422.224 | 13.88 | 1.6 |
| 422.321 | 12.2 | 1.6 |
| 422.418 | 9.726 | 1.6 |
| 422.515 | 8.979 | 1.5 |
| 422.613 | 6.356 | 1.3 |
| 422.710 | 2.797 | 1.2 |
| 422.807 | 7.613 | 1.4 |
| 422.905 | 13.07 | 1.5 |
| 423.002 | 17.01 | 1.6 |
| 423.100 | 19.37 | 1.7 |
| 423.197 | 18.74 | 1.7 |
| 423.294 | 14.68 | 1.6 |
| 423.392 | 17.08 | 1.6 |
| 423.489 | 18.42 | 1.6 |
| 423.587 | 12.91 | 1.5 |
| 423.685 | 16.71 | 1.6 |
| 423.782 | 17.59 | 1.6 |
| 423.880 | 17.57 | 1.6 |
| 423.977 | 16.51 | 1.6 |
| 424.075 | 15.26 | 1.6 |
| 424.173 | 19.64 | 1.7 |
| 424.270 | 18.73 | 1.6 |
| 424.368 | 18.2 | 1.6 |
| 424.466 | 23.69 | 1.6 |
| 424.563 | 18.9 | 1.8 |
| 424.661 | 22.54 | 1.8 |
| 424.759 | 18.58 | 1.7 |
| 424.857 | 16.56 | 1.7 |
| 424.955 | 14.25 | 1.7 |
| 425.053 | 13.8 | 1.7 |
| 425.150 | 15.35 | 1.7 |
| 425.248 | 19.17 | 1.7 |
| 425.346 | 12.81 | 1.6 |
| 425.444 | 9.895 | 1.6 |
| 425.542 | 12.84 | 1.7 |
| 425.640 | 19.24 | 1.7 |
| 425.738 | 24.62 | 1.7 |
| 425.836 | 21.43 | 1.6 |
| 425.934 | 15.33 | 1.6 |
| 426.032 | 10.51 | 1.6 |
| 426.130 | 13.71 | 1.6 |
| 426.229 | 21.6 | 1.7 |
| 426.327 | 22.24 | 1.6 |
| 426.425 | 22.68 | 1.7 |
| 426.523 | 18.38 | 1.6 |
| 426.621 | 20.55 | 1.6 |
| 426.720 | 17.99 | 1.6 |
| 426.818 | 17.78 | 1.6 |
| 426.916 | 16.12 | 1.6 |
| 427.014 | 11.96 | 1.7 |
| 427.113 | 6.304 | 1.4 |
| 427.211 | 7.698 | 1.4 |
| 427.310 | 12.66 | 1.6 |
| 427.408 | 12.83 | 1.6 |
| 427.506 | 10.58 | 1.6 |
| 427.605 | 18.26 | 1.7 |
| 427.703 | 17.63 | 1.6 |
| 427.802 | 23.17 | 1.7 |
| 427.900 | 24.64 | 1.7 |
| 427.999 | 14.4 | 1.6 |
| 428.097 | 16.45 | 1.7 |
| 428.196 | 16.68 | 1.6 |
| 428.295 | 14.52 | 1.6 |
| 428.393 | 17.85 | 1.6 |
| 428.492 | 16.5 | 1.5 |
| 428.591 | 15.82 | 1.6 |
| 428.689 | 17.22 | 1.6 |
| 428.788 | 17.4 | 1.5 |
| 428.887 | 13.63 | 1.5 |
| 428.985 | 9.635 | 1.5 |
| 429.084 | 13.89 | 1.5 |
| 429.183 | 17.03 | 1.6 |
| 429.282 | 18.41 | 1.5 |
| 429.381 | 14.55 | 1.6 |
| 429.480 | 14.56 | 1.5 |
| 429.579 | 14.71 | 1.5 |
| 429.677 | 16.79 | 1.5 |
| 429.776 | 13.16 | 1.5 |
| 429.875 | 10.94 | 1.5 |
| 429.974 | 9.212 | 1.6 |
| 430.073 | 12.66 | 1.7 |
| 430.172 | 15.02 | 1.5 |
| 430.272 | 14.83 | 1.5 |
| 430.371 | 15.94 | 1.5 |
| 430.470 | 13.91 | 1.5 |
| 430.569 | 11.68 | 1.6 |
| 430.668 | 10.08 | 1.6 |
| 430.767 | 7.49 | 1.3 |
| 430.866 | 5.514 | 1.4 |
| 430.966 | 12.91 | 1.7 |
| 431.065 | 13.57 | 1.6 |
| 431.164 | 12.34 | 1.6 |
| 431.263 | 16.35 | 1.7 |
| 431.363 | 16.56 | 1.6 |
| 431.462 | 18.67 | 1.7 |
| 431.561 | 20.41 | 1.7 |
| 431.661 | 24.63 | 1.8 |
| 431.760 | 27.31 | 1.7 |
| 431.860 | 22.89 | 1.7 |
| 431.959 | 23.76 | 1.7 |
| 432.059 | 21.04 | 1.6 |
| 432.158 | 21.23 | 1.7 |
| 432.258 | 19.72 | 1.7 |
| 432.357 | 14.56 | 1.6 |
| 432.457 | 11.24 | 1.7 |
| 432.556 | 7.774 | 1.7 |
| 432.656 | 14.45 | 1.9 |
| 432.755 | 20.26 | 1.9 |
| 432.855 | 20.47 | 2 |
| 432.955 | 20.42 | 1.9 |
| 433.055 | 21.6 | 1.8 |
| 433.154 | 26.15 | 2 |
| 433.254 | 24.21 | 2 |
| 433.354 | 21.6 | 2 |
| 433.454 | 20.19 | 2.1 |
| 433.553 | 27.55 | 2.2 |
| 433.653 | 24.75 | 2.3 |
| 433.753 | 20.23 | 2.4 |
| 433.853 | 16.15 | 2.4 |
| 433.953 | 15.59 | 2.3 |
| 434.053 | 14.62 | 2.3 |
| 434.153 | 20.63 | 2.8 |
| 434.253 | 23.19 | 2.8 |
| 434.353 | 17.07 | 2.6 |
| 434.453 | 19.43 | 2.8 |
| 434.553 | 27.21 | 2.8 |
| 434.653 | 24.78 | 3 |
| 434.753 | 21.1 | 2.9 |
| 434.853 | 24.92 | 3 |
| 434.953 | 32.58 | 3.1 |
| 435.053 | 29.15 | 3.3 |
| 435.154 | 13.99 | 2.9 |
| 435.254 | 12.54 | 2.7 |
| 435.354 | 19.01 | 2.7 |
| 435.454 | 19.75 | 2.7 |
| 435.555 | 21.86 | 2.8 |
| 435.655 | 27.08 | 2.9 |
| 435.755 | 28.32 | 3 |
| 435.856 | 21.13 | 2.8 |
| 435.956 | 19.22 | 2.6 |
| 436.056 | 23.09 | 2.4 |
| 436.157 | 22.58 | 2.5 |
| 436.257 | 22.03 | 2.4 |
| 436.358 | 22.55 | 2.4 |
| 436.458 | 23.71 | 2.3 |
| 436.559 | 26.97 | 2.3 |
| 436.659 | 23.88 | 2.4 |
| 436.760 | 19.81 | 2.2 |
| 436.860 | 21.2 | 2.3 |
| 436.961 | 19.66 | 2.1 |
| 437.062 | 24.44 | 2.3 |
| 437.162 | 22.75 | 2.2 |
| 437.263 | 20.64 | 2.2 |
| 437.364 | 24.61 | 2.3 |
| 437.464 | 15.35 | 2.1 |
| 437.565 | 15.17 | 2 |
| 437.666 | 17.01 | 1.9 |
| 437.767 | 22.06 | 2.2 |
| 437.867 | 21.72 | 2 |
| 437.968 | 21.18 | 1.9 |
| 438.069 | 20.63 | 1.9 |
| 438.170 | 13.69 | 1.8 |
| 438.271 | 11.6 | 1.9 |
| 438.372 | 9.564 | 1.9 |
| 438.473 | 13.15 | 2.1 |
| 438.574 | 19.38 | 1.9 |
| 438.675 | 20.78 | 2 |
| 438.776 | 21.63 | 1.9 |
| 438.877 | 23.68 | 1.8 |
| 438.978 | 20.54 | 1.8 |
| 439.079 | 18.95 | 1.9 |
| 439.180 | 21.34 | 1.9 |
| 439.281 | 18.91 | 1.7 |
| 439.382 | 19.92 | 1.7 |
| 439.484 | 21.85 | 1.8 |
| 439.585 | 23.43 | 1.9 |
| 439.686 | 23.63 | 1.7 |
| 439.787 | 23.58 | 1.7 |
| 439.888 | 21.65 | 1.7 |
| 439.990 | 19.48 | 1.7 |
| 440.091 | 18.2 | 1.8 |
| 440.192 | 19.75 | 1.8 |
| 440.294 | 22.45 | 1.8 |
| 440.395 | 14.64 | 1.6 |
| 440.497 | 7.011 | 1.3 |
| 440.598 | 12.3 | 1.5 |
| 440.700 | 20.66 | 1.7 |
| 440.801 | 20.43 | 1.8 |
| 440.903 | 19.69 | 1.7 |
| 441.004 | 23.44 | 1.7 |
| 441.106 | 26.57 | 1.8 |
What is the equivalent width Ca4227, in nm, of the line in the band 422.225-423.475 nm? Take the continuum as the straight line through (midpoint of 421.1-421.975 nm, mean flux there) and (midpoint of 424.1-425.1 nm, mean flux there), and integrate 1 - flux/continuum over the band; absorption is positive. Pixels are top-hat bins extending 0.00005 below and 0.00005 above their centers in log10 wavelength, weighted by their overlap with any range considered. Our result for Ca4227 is 0.39 nm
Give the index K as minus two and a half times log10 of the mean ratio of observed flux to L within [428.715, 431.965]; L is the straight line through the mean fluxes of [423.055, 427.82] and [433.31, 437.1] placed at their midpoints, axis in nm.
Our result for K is 0.27 mag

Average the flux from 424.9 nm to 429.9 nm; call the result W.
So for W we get 15.9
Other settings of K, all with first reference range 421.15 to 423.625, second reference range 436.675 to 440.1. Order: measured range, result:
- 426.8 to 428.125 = 0.11 mag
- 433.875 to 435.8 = -0.15 mag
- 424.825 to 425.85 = -0.02 mag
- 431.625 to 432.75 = -0.06 mag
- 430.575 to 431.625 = 0.29 mag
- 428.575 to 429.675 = 0.12 mag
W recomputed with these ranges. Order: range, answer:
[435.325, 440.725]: 20.2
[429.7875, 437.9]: 19.4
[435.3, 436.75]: 22.8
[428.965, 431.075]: 13.1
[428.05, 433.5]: 16.4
